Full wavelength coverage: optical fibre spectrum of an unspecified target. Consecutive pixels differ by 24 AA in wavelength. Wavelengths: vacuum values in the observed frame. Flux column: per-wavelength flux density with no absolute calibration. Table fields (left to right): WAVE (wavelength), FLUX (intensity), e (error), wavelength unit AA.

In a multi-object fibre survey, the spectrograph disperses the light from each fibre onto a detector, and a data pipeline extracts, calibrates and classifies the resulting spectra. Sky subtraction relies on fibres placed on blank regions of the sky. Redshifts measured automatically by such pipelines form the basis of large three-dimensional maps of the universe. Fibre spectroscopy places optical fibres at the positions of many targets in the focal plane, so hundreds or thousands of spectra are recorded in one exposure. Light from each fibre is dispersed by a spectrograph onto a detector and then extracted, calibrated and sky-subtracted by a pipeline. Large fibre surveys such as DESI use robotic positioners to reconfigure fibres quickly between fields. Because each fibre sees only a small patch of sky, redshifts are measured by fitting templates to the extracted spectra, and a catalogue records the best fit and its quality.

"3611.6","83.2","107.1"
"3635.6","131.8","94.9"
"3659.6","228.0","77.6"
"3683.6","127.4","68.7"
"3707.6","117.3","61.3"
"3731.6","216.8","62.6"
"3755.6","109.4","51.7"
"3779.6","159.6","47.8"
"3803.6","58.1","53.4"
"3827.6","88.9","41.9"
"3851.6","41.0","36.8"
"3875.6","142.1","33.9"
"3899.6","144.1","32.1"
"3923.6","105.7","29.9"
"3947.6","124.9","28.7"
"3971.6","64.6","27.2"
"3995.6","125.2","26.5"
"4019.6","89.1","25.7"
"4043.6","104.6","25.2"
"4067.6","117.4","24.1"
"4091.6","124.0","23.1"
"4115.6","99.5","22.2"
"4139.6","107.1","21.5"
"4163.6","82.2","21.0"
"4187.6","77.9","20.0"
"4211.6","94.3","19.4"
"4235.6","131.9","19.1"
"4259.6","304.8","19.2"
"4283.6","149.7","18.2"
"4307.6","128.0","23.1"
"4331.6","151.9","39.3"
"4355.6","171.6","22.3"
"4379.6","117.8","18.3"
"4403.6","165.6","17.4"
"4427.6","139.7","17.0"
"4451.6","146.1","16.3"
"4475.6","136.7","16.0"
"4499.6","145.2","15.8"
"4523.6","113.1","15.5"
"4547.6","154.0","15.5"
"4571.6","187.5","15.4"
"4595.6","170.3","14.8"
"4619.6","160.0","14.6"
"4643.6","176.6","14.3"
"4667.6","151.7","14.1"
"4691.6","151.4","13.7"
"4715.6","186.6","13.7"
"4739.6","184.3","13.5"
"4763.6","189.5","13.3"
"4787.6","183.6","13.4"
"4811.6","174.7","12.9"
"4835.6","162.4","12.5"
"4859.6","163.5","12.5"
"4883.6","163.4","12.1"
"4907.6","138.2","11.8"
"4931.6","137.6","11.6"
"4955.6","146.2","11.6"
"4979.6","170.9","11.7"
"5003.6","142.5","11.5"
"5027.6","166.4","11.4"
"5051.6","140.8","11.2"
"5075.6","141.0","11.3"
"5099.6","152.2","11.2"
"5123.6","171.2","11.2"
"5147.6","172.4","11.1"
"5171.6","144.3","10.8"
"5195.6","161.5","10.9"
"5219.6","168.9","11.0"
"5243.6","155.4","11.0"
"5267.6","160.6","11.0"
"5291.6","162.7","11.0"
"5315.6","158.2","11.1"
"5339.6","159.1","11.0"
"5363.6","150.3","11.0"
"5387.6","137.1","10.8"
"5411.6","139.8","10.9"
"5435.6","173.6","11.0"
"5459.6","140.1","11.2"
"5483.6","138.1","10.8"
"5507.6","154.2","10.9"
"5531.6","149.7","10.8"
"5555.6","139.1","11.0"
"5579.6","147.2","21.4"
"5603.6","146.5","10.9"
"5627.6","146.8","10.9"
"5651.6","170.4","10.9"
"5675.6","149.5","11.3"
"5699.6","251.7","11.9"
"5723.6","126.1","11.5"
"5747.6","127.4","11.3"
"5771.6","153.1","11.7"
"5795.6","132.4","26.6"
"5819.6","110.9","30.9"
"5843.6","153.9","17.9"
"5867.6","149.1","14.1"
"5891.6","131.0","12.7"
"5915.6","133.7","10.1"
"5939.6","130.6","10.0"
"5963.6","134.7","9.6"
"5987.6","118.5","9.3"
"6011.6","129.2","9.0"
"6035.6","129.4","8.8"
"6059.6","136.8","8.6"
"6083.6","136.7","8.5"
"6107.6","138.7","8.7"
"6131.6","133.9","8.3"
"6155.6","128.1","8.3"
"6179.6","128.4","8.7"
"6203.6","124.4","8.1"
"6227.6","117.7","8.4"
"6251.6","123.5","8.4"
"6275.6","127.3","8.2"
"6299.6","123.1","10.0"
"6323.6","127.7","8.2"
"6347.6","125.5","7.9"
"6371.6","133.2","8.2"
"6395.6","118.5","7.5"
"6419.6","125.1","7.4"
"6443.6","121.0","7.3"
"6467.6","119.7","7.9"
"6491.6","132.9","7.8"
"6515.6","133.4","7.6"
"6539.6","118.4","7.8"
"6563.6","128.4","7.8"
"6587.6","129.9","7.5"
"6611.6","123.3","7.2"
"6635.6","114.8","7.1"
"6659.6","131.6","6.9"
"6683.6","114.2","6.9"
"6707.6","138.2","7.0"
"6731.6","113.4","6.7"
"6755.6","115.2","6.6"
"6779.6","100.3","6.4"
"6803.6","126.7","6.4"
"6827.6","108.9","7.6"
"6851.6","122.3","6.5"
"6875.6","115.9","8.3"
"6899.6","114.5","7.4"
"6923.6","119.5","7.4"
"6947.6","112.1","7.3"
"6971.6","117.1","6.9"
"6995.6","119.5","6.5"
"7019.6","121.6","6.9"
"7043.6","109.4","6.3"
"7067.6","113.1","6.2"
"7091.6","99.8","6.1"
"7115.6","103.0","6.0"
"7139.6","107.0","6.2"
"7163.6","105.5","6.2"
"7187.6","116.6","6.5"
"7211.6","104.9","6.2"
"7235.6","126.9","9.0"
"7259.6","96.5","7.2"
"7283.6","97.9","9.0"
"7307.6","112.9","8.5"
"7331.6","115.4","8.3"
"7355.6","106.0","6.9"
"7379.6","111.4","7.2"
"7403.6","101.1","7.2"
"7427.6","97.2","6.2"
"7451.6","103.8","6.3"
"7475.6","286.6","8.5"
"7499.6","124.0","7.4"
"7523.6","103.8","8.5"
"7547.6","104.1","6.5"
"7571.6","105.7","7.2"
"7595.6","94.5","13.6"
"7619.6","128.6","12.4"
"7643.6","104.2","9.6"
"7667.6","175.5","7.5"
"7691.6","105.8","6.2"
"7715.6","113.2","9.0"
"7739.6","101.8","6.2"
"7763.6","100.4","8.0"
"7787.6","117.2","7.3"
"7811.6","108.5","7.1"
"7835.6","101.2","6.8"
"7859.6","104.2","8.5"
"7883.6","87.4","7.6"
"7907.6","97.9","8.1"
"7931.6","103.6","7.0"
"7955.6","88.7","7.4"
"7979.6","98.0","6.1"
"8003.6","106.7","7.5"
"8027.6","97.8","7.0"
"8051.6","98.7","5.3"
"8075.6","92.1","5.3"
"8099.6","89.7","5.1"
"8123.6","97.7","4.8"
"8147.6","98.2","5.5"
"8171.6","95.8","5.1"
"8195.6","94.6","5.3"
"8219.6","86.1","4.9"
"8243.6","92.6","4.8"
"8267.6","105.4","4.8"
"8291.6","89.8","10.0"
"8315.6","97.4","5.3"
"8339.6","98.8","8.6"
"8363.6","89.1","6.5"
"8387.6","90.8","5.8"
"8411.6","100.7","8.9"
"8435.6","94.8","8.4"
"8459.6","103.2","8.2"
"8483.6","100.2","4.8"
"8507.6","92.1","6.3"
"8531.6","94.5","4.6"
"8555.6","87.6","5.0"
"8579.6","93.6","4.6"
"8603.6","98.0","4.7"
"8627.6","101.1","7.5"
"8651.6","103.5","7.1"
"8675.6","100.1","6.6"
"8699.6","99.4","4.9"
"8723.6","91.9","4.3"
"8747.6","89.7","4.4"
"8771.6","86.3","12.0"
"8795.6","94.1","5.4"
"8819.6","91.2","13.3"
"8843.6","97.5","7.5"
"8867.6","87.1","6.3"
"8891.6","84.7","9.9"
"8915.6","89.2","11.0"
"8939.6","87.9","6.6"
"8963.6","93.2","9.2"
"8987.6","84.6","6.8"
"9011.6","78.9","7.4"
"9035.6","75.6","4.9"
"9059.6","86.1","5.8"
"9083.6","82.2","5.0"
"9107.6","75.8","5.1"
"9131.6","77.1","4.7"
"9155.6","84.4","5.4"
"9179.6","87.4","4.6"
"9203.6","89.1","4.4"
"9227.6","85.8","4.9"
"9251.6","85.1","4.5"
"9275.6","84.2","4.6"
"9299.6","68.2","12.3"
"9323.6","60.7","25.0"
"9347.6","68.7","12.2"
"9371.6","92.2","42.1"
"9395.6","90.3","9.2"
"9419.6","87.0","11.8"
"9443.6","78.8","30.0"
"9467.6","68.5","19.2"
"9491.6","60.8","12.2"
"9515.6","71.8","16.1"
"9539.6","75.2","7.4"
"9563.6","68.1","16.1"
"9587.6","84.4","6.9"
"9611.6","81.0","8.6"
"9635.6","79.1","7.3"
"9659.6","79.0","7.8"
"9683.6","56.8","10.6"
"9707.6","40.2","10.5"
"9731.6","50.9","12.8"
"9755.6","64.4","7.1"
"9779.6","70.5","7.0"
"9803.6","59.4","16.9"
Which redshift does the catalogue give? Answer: 0.140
